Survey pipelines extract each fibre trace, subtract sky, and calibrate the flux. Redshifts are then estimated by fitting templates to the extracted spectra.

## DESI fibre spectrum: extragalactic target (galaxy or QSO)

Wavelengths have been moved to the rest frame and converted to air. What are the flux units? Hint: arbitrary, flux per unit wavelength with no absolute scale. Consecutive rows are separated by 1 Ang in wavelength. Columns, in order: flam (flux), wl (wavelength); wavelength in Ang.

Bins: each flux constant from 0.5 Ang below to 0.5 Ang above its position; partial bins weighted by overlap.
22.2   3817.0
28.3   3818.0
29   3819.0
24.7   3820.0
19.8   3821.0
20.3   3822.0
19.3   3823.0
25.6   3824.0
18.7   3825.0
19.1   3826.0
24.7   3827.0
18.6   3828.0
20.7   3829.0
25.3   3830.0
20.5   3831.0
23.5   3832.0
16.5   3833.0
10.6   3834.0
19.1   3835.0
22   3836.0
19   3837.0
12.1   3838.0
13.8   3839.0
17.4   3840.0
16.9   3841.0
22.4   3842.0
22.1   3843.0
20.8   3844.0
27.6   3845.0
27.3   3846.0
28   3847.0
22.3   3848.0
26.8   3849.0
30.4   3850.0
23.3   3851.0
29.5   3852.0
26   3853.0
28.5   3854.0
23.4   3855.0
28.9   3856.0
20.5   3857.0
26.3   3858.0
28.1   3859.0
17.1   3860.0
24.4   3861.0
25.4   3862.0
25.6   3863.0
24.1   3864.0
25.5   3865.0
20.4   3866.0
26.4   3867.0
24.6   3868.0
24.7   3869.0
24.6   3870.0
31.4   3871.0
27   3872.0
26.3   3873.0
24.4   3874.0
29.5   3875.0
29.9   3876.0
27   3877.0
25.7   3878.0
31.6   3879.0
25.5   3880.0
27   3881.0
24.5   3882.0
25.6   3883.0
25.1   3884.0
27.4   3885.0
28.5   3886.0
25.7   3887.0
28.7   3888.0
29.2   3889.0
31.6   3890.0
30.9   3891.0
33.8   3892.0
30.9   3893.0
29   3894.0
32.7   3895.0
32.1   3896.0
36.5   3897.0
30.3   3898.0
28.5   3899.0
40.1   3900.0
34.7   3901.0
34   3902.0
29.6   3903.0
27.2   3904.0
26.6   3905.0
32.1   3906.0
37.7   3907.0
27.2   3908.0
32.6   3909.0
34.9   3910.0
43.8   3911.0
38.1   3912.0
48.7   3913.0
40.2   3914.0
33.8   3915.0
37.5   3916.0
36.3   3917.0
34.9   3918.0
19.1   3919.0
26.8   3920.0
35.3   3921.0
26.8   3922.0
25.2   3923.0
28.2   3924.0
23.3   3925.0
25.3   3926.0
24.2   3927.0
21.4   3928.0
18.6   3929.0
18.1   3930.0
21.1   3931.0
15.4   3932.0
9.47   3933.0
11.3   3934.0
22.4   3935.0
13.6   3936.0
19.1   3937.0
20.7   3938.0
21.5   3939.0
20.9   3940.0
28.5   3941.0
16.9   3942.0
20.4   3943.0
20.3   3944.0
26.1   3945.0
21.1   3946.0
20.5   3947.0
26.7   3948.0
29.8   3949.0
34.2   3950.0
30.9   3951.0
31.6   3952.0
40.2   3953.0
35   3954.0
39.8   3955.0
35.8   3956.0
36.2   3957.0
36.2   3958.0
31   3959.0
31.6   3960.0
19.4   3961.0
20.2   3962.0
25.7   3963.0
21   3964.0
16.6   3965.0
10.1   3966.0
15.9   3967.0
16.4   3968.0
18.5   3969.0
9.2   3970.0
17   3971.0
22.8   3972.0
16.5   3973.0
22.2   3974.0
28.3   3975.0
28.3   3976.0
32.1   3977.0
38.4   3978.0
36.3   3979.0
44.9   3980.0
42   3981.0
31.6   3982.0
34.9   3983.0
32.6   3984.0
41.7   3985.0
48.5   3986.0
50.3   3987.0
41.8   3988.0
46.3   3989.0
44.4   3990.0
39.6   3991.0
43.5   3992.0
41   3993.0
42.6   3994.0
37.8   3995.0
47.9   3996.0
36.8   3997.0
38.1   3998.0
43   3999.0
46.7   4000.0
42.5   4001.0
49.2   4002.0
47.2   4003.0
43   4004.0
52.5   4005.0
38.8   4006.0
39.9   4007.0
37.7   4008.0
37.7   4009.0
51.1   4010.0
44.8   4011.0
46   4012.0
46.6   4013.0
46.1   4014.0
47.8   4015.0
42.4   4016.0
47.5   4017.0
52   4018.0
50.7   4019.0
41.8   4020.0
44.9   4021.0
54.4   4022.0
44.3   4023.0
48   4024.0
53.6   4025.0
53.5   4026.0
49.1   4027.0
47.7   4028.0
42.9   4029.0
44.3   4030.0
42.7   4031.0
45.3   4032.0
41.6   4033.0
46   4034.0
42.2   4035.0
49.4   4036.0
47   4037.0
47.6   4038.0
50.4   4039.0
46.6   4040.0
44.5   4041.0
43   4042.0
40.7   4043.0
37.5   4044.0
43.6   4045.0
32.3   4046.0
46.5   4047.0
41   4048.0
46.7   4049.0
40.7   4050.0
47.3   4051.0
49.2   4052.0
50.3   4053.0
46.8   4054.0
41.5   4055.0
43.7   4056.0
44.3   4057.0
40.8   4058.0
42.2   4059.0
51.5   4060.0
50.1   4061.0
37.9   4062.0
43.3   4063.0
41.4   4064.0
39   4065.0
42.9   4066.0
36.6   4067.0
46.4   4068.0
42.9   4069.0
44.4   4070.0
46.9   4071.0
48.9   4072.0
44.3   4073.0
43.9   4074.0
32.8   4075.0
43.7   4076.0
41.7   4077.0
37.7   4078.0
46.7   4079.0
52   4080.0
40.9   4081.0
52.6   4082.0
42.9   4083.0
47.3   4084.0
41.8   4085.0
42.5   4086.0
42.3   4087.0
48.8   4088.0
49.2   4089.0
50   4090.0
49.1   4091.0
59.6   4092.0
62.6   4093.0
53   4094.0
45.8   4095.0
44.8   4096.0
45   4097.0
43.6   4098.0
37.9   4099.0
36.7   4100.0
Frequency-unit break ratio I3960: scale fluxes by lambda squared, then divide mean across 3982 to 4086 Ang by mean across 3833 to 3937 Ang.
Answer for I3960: 1.8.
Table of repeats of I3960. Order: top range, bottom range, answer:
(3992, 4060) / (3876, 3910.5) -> 1.59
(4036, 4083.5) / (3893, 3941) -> 1.67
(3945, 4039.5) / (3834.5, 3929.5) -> 1.45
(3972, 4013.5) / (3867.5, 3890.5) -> 1.57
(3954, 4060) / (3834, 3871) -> 1.84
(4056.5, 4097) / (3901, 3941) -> 1.80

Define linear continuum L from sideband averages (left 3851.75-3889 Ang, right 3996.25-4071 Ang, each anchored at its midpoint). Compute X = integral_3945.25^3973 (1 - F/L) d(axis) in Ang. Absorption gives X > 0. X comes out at 8.1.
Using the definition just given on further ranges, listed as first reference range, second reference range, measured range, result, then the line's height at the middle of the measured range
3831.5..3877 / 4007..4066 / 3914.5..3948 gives 9.6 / 32.7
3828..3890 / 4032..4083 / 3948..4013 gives 3.0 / 36.4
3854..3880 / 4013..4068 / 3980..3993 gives -0.8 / 39.1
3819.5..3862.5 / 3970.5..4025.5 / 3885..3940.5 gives 3.8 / 30.9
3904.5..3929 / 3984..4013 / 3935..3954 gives 5.8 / 35.5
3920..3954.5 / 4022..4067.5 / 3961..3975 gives 5.4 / 29.7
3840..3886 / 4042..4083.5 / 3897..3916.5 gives -3.4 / 29.5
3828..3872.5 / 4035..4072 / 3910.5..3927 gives -1.3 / 30.2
